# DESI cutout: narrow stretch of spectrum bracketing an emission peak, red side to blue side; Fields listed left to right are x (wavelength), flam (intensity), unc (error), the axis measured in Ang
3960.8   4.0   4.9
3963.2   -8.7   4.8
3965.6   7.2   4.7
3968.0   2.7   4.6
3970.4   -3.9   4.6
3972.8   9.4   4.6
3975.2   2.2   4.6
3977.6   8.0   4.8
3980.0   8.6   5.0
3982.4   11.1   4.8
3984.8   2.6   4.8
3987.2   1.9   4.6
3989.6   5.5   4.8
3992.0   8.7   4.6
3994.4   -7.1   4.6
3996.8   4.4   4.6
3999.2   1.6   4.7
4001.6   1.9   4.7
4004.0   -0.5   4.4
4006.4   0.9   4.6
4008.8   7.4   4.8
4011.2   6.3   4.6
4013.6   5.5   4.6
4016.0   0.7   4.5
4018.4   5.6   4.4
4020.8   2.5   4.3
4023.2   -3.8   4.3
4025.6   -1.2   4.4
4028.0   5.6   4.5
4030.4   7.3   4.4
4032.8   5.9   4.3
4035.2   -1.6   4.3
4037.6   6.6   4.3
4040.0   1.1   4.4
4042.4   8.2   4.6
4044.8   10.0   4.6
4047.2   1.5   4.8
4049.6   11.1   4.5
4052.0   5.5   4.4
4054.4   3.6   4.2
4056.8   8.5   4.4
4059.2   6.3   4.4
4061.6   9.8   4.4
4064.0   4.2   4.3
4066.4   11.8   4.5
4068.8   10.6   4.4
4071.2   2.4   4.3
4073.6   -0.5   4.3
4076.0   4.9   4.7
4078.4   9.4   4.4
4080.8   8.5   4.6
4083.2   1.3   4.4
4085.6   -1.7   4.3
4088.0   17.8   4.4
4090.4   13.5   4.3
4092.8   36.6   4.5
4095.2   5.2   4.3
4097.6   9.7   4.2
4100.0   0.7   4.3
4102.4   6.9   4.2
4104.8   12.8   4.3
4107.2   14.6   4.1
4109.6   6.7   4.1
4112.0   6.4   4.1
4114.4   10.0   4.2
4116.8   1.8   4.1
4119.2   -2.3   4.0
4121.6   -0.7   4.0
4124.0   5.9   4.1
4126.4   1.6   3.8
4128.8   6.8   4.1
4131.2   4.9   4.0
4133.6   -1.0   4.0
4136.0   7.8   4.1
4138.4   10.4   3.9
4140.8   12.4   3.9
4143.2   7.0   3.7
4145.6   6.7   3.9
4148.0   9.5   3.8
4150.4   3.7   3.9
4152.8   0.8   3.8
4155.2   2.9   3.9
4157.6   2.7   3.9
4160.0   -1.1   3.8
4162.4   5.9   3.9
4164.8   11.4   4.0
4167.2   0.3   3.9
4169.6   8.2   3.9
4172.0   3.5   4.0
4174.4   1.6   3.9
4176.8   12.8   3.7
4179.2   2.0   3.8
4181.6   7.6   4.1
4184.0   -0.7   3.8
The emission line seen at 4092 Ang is [O II]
